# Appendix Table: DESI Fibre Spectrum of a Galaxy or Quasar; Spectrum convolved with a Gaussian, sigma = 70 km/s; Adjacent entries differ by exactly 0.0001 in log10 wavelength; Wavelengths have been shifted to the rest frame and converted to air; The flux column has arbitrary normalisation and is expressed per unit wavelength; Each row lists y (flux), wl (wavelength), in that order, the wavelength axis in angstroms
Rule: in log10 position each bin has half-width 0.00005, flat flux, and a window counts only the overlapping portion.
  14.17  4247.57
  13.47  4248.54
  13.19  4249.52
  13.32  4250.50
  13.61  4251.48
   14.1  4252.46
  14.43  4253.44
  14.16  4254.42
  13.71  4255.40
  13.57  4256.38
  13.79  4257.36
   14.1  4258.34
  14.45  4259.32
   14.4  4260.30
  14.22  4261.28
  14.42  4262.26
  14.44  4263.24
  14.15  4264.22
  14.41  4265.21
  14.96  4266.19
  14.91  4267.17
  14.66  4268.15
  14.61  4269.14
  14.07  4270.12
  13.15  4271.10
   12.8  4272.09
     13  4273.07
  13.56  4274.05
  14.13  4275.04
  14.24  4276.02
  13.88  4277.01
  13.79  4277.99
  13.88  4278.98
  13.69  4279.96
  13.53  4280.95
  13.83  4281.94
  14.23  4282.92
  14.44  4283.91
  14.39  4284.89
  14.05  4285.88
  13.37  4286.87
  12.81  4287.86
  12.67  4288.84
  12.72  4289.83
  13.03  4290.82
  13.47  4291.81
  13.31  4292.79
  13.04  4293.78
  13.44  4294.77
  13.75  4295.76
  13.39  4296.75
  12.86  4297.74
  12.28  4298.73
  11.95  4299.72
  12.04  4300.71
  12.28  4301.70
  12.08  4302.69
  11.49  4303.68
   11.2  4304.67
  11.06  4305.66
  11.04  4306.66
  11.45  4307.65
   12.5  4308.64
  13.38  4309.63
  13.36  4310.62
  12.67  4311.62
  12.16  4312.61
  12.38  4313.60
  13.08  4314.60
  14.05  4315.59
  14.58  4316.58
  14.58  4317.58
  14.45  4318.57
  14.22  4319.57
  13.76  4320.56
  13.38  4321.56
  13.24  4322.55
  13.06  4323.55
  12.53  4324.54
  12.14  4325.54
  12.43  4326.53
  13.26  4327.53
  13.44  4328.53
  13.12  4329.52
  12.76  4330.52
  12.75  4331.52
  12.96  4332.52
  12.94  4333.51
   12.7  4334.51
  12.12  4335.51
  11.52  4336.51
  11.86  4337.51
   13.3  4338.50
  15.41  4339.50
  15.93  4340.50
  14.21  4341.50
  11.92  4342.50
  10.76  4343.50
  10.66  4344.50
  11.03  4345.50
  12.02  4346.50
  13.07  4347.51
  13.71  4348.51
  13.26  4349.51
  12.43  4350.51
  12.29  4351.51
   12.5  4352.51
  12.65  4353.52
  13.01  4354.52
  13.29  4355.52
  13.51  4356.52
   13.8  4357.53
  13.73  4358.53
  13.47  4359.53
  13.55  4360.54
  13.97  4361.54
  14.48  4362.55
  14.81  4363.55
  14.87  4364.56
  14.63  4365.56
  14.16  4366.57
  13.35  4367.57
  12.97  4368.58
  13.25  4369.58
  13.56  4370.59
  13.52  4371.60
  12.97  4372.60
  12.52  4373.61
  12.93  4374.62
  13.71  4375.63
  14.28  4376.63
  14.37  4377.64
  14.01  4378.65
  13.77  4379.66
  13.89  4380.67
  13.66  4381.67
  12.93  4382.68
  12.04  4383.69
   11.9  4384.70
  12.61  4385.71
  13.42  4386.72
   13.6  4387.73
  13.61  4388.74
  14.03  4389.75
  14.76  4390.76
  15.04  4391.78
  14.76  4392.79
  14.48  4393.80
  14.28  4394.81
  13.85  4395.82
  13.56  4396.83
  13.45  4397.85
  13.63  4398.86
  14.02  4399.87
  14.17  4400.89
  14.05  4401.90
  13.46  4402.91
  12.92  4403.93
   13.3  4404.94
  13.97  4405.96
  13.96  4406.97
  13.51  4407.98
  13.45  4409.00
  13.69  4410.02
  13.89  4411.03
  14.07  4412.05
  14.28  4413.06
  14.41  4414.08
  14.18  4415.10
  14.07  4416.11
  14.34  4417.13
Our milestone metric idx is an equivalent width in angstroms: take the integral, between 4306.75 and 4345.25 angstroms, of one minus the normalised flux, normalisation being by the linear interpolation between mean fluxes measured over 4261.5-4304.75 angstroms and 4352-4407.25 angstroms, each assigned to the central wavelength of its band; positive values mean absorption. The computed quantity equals 1.6 angstroms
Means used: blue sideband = 13.5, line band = 13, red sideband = 13.7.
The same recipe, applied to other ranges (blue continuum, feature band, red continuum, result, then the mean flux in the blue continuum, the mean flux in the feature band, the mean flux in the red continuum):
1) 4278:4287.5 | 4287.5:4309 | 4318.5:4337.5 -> 1.78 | 13.9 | 12.4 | 12.9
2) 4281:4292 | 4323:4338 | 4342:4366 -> 0.66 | 13.5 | 12.6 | 13.1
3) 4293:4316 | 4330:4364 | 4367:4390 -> -0.09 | 12.5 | 13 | 13.3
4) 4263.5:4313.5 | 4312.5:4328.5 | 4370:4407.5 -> -0.01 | 13.2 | 13.4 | 13.6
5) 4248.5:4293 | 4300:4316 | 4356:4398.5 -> 1.80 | 13.9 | 12.3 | 13.7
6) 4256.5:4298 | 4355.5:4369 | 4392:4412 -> -0.10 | 13.8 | 13.9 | 13.8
